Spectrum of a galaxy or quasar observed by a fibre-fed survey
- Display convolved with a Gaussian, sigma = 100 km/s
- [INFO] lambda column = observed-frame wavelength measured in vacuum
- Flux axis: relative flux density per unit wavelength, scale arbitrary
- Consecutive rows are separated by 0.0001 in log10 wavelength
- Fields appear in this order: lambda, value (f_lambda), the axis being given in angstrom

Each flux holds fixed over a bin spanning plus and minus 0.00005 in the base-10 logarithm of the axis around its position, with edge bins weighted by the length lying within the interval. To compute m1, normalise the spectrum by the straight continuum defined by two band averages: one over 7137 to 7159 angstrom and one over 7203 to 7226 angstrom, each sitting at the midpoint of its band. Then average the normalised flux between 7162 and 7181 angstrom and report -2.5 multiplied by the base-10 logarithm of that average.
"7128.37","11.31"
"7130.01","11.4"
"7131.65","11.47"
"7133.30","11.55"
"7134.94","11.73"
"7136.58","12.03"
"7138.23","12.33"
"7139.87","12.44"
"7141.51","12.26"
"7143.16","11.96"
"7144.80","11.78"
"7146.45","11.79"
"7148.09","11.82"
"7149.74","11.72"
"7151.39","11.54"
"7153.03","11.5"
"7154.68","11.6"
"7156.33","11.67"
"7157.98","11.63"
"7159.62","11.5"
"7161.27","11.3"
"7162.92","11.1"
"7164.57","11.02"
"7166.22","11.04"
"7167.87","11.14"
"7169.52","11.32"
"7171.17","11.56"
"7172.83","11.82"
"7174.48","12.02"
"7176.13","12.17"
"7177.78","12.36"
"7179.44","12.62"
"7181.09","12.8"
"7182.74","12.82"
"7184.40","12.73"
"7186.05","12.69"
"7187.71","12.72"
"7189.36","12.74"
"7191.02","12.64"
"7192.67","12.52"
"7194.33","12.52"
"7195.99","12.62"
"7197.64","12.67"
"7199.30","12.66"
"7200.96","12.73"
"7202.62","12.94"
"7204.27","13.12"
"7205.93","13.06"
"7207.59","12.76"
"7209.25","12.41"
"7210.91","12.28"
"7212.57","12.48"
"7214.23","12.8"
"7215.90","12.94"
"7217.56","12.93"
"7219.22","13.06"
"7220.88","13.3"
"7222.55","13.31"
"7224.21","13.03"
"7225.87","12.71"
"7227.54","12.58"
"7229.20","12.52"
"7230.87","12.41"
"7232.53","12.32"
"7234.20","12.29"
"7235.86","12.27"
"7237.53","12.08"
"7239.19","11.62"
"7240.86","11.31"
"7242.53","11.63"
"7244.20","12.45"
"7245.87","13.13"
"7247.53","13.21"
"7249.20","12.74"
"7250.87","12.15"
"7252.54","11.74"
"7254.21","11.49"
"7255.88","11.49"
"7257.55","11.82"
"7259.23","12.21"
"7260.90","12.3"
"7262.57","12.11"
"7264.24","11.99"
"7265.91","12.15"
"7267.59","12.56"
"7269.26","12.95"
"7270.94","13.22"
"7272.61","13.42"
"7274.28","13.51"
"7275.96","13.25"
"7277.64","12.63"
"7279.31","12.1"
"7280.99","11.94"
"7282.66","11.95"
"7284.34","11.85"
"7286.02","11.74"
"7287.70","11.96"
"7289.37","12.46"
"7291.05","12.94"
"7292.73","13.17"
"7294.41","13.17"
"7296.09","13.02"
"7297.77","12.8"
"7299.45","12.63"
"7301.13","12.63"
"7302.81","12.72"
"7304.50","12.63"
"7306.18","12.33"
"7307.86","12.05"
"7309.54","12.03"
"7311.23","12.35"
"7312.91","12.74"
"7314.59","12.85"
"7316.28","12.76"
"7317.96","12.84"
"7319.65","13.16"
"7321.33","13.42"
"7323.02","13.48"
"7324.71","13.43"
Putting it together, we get 0.05 mag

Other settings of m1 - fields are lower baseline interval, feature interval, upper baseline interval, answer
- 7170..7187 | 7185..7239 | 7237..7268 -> -0.04 mag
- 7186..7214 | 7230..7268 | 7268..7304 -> 0.05 mag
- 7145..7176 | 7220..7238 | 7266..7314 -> -0.05 mag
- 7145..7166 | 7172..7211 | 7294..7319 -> -0.07 mag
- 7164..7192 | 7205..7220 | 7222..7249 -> -0.04 mag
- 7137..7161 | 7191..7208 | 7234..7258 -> -0.07 mag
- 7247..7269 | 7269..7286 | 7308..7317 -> -0.03 mag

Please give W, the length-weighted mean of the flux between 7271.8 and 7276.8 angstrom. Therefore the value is 13.4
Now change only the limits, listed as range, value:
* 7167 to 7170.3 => 11.2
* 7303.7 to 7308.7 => 12.3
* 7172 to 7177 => 12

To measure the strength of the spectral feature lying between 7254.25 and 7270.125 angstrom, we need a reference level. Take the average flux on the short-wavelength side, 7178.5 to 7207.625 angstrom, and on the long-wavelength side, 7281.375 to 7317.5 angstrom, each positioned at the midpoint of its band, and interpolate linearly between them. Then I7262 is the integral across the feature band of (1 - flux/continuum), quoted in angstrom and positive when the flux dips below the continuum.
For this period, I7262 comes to 0.6 angstrom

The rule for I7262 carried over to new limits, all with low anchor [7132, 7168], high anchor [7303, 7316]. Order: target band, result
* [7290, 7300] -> -0.47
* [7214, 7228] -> -1.13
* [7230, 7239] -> -0.11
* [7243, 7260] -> -0.09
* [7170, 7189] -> -0.92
